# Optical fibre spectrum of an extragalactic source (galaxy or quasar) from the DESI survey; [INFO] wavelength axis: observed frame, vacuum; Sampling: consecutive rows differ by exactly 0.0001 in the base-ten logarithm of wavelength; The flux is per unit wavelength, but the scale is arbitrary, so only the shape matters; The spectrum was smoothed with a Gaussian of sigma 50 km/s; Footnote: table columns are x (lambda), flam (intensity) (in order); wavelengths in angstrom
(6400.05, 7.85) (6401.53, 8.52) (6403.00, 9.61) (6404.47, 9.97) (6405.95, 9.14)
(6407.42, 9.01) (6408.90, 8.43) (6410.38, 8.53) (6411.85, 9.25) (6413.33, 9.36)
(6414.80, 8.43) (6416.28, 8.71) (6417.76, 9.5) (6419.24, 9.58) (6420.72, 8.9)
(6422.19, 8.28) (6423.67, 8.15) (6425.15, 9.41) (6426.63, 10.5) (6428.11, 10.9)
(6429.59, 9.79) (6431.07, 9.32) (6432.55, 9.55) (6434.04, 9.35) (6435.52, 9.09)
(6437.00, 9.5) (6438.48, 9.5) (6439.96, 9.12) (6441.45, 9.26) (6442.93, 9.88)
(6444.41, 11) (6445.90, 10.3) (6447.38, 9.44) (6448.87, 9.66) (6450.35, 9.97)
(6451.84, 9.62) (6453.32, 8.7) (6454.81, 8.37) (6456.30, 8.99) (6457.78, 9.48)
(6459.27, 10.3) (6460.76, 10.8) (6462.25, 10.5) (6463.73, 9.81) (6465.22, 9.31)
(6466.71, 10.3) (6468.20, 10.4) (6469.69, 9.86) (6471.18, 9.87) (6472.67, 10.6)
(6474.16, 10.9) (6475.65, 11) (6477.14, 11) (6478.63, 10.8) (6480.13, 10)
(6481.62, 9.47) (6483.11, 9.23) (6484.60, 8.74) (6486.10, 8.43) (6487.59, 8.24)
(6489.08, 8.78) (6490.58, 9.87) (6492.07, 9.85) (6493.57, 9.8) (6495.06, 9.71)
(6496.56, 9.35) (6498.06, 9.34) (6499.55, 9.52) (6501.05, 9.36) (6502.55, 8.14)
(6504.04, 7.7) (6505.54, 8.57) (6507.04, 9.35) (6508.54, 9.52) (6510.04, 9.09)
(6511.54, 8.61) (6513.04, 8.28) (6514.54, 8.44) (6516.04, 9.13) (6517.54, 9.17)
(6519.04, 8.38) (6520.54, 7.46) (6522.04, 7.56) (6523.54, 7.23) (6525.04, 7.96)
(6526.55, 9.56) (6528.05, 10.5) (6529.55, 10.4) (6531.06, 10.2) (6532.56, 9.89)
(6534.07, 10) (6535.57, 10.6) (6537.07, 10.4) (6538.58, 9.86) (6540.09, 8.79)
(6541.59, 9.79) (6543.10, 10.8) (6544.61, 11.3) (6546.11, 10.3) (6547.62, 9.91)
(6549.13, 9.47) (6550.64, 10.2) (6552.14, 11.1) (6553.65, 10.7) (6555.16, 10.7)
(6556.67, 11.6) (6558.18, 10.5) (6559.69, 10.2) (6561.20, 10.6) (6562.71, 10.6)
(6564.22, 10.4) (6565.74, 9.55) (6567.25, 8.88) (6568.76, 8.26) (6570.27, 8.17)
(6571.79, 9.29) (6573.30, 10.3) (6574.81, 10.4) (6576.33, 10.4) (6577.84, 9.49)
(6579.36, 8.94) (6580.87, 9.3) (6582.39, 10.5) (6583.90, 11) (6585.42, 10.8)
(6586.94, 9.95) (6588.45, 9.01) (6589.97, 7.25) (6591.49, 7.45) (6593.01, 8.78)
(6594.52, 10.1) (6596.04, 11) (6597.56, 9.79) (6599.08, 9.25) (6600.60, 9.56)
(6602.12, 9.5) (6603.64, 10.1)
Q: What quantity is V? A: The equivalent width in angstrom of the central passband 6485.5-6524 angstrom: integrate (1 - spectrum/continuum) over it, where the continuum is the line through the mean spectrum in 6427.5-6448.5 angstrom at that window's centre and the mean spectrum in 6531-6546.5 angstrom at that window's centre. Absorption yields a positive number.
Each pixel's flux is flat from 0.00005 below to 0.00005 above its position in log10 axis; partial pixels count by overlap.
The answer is 4.6 angstrom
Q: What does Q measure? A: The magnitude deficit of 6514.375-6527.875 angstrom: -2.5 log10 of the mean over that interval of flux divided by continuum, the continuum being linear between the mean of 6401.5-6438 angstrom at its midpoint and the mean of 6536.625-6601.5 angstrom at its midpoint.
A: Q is 0.15 mag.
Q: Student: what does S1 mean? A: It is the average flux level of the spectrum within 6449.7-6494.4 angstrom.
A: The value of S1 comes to 9.77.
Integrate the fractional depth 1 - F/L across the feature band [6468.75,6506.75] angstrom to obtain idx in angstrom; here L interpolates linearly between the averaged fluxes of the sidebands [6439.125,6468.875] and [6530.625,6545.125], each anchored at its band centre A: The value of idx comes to 1.5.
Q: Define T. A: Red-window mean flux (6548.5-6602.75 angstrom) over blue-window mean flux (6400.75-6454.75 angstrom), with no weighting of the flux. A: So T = 1.0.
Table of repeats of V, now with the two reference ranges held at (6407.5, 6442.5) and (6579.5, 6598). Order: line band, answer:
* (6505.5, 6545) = 0.61 angstrom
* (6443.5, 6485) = -2.86 angstrom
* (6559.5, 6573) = -0.05 angstrom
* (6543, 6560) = -1.94 angstrom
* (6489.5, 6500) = -0.27 angstrom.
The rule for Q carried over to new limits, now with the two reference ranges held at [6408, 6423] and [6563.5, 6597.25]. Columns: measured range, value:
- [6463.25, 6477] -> -0.131 mag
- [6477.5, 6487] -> -0.040 mag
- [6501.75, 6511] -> 0.062 mag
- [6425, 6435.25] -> -0.100 mag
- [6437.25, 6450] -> -0.089 mag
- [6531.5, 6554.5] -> -0.093 mag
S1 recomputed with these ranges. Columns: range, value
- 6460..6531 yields 9.37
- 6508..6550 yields 9.38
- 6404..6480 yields 9.64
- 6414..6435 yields 9.31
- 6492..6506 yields 9.11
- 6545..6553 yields 10.3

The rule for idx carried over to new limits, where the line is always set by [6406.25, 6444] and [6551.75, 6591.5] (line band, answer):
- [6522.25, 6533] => 0.44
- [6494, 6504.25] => 0.49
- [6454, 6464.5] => -0.38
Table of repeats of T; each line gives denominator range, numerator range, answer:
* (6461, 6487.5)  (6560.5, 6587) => 0.98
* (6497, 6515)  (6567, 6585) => 1.09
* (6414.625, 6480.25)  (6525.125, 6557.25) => 1.05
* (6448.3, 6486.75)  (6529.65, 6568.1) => 1.04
